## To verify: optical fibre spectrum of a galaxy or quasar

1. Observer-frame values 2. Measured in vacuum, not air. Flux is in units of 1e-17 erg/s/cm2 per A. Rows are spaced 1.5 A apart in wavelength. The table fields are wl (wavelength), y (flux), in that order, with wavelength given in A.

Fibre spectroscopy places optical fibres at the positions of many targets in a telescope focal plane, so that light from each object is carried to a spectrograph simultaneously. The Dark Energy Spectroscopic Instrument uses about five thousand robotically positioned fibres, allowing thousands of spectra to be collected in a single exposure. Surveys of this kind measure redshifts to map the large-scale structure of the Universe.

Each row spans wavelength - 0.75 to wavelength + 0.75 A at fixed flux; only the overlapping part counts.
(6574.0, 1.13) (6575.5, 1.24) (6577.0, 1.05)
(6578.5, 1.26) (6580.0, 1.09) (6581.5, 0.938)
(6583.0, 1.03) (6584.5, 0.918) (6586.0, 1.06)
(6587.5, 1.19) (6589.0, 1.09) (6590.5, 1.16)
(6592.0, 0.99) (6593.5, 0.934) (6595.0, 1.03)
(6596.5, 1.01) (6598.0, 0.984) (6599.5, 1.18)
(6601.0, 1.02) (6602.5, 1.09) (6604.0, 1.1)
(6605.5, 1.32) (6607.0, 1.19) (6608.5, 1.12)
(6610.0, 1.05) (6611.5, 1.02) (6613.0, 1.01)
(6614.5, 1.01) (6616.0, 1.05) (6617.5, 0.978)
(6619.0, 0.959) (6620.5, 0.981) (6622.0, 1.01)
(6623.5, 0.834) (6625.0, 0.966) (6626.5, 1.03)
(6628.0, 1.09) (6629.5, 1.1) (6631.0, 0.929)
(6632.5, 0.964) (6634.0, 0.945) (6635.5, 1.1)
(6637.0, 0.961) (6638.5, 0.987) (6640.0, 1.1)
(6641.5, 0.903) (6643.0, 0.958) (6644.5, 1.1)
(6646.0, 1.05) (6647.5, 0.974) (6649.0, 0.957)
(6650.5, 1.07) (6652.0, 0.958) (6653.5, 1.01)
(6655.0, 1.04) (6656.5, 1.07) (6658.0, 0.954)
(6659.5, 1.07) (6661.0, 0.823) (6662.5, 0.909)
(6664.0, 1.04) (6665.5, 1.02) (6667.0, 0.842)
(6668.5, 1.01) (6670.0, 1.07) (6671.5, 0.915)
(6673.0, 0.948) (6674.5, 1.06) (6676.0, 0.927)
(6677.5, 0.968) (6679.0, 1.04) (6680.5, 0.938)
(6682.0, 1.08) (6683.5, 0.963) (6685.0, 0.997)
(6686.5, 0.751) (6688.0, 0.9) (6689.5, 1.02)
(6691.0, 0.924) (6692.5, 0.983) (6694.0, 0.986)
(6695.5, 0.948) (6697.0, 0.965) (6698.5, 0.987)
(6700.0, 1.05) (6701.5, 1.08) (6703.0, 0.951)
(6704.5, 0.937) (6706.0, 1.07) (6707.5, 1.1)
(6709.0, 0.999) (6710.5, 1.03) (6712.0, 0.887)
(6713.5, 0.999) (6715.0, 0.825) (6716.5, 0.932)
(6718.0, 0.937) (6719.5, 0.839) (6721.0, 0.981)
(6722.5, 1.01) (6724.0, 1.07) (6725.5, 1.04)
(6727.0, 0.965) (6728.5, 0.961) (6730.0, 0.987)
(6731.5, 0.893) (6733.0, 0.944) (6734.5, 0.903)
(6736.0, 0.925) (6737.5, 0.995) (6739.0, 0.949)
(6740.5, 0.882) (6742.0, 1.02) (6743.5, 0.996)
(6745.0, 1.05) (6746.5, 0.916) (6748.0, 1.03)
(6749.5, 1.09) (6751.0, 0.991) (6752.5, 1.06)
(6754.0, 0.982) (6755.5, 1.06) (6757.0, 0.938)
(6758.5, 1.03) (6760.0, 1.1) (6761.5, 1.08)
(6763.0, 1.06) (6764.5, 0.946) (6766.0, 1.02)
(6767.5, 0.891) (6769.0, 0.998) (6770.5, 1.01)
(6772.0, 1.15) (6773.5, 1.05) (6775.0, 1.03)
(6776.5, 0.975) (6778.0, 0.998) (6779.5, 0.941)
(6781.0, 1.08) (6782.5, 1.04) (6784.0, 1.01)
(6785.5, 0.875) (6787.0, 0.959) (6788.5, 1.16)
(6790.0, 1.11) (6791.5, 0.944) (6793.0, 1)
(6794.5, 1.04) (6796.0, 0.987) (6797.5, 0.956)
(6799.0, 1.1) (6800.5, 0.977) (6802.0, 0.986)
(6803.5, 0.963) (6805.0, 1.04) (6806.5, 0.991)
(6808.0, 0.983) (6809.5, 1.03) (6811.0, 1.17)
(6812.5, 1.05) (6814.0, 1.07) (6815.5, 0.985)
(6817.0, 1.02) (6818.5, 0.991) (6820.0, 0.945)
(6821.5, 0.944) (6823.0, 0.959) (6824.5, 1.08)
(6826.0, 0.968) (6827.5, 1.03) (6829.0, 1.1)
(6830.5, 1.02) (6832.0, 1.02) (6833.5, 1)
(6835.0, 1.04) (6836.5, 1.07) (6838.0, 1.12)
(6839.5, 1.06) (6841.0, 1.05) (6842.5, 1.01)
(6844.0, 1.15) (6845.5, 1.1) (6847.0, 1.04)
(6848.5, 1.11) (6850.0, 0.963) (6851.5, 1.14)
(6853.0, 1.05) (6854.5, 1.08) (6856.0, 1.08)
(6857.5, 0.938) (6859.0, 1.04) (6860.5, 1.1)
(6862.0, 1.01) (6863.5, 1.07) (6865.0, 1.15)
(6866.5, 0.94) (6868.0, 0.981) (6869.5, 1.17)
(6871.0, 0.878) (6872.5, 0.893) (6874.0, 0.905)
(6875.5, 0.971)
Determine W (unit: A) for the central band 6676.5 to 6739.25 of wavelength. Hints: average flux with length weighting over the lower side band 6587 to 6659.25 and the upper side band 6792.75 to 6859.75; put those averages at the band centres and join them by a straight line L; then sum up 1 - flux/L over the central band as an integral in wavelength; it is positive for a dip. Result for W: 3.81 A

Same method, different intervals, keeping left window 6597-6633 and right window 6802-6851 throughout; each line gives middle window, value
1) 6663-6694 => 2.07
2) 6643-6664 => 0.83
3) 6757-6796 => 0.66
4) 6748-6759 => 0.15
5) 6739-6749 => 0.52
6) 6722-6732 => 0.44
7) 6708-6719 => 0.98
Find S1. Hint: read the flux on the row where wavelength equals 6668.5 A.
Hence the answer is 1.01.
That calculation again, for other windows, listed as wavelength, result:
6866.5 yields 0.94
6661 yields 0.823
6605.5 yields 1.32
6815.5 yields 0.985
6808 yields 0.983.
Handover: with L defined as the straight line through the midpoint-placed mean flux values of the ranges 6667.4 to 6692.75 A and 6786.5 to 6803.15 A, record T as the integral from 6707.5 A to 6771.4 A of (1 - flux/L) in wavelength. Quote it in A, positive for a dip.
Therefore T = 0.7 A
